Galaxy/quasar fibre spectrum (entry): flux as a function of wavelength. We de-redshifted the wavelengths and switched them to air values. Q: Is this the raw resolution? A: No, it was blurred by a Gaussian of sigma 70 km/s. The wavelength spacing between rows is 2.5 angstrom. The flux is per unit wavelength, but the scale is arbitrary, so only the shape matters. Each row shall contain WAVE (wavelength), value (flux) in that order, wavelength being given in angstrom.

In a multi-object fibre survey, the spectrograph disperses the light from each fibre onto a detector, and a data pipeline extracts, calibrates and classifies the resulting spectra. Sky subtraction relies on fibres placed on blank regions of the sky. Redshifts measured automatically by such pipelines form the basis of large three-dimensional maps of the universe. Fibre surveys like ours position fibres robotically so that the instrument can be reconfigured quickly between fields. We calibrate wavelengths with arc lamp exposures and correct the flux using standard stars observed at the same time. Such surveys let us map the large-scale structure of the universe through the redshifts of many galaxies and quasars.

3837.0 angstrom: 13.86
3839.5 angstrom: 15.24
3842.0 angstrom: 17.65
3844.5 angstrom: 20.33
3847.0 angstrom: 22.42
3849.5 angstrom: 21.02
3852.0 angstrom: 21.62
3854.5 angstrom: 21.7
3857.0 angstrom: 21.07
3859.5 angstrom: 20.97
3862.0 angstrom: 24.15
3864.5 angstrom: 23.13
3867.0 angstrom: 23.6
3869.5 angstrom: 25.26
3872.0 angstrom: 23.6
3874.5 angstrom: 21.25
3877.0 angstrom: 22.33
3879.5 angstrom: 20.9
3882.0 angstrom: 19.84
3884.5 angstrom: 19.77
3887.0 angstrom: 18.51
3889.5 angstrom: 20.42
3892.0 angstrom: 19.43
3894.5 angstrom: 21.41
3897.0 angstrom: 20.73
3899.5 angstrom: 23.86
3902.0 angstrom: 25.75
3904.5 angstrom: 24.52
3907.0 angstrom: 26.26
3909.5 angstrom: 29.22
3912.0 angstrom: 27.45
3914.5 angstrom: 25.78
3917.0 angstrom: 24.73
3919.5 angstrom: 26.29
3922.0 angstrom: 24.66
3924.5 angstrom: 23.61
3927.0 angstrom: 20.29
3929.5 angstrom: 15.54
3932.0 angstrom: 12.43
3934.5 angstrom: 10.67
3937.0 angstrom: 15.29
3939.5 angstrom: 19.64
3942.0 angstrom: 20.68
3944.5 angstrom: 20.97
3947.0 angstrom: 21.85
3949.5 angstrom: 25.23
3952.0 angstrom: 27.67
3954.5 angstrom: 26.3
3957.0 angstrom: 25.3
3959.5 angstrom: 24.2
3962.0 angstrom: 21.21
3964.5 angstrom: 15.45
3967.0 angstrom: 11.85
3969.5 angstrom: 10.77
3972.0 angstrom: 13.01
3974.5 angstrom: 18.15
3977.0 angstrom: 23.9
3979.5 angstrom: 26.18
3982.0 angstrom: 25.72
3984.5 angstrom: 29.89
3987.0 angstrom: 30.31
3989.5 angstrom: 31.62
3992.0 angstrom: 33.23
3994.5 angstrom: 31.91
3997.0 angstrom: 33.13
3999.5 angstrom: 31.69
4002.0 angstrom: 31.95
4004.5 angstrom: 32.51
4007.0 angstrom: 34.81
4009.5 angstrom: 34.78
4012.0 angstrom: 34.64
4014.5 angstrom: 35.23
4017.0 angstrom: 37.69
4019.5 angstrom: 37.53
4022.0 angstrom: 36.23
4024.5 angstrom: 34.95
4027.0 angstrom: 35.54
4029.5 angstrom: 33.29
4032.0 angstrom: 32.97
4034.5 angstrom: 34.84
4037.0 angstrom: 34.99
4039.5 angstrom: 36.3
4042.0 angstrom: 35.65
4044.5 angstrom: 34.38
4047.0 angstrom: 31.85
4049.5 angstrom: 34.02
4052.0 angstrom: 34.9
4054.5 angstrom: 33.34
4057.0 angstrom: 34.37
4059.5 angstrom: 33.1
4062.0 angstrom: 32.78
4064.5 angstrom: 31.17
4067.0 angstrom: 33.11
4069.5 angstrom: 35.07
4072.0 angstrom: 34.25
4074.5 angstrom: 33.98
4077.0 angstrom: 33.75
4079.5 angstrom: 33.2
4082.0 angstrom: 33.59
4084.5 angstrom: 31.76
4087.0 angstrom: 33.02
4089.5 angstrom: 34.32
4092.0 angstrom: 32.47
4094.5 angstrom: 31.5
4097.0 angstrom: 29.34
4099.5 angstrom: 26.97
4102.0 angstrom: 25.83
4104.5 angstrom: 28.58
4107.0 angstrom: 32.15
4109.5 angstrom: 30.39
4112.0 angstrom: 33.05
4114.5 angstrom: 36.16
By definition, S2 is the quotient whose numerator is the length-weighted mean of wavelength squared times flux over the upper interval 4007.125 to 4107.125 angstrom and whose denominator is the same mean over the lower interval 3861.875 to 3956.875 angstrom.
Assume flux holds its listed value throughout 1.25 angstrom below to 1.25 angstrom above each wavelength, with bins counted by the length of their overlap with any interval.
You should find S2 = 1.62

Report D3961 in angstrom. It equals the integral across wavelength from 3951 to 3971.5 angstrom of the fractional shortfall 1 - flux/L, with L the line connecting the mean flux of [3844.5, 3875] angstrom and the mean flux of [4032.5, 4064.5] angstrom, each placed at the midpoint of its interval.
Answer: 6.2 angstrom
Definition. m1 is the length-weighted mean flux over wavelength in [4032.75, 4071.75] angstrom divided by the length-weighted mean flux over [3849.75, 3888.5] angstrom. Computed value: 1.56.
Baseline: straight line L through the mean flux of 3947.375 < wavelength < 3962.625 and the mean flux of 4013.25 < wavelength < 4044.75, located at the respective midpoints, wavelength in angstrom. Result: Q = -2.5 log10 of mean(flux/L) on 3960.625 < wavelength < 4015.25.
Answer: 0.123 mag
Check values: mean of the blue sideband 25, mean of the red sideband 35.4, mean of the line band 26.8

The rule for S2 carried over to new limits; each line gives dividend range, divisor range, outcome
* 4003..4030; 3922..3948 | 2.00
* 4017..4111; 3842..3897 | 1.71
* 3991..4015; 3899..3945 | 1.58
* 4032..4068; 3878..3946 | 1.69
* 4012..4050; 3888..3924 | 1.54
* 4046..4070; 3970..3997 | 1.32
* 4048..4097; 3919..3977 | 1.80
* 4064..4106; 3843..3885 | 1.62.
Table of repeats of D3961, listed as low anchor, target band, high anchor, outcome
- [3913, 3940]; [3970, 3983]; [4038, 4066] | 2.48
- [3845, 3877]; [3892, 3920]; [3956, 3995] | -2.60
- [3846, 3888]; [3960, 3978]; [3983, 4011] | 8.08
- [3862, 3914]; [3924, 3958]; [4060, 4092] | 7.41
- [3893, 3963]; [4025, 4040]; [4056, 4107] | -2.86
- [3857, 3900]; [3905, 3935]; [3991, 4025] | 3.43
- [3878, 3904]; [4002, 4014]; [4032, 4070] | -1.38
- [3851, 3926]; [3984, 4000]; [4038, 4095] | -1.41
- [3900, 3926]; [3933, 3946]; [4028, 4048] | 4.79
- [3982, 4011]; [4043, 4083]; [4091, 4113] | -3.67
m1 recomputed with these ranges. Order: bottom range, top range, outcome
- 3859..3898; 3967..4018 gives 1.32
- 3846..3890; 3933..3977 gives 0.89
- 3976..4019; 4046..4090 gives 1.05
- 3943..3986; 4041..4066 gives 1.55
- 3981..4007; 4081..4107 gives 0.98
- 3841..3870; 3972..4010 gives 1.34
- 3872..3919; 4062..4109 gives 1.39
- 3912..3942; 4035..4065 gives 1.68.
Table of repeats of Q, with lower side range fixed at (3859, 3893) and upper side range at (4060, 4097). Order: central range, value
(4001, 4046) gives -0.17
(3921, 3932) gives 0.22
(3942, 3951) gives 0.14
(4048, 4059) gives -0.08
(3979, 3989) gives -0.03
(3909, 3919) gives -0.12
